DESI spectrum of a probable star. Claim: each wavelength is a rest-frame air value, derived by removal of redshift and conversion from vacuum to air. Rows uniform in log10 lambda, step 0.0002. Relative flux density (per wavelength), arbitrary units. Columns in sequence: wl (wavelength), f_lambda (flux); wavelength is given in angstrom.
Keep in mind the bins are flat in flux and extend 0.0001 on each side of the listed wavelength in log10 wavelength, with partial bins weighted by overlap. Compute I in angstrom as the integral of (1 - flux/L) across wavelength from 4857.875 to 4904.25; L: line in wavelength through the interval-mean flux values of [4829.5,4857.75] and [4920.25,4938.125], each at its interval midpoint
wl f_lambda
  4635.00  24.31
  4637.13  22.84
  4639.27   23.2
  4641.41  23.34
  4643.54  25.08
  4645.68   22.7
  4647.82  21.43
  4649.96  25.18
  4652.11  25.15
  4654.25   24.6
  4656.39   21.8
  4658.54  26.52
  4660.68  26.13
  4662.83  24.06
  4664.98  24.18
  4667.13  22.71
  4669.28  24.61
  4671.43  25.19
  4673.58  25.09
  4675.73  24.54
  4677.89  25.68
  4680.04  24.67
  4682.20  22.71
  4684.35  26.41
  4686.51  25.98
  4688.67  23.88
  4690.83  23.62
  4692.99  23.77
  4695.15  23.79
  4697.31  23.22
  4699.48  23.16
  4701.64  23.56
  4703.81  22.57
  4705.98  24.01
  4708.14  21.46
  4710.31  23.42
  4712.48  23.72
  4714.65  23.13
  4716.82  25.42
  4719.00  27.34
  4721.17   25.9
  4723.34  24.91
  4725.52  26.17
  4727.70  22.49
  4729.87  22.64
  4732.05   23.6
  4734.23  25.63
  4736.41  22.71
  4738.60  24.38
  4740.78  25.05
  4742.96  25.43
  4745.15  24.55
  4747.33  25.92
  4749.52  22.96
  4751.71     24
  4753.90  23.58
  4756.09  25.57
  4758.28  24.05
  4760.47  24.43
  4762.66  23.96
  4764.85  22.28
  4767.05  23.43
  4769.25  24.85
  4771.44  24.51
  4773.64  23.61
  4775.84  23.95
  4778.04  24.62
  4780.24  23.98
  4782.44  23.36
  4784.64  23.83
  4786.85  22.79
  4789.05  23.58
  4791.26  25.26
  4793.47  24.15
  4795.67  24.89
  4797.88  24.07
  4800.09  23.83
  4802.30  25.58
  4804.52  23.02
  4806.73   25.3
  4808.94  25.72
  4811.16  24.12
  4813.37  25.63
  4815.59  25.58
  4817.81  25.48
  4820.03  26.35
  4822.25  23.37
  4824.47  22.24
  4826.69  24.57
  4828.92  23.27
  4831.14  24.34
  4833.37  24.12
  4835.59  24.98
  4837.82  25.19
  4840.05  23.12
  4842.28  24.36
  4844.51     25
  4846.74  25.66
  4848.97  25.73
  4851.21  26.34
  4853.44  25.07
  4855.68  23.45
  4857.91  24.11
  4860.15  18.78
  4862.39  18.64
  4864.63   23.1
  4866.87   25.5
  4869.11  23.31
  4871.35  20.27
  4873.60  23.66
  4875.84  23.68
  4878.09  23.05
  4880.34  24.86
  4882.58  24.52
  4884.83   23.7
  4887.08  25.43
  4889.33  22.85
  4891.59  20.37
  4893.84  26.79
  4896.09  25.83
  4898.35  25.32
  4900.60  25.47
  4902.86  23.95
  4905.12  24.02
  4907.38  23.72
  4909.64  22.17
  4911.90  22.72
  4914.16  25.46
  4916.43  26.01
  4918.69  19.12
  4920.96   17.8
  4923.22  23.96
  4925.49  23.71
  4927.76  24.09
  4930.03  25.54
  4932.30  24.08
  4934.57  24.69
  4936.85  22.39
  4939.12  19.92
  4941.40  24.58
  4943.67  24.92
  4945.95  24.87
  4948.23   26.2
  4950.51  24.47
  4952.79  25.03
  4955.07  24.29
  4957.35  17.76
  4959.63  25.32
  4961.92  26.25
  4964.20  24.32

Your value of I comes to 1.3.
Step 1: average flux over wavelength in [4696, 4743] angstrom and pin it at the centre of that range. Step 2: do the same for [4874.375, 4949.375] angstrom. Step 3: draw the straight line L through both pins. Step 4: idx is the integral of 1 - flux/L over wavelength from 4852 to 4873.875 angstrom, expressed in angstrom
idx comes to 1.16 angstrom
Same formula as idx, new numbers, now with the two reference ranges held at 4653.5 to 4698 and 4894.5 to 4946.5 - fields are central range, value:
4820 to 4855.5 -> -0.9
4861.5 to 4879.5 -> 0.8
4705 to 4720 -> 0.2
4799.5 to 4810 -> -0.3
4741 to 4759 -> -0.2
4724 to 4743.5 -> 0.0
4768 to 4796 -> 0.0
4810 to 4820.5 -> -0.6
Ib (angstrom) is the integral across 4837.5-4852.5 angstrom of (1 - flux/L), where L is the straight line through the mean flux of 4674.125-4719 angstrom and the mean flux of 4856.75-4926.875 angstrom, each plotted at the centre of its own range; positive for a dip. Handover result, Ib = -1.01 angstrom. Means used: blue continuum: 24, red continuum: 23.3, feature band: 25.1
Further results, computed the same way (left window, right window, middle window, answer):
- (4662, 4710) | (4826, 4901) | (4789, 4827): -1.0 angstrom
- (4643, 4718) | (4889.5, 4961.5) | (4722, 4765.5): -0.5 angstrom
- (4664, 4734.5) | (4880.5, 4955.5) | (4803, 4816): -0.5 angstrom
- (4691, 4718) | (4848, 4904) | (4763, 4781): -0.3 angstrom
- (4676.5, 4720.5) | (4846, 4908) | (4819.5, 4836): -0.1 angstrom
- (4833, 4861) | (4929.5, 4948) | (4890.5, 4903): -0.3 angstrom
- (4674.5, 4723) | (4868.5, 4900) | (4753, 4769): 0.1 angstrom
